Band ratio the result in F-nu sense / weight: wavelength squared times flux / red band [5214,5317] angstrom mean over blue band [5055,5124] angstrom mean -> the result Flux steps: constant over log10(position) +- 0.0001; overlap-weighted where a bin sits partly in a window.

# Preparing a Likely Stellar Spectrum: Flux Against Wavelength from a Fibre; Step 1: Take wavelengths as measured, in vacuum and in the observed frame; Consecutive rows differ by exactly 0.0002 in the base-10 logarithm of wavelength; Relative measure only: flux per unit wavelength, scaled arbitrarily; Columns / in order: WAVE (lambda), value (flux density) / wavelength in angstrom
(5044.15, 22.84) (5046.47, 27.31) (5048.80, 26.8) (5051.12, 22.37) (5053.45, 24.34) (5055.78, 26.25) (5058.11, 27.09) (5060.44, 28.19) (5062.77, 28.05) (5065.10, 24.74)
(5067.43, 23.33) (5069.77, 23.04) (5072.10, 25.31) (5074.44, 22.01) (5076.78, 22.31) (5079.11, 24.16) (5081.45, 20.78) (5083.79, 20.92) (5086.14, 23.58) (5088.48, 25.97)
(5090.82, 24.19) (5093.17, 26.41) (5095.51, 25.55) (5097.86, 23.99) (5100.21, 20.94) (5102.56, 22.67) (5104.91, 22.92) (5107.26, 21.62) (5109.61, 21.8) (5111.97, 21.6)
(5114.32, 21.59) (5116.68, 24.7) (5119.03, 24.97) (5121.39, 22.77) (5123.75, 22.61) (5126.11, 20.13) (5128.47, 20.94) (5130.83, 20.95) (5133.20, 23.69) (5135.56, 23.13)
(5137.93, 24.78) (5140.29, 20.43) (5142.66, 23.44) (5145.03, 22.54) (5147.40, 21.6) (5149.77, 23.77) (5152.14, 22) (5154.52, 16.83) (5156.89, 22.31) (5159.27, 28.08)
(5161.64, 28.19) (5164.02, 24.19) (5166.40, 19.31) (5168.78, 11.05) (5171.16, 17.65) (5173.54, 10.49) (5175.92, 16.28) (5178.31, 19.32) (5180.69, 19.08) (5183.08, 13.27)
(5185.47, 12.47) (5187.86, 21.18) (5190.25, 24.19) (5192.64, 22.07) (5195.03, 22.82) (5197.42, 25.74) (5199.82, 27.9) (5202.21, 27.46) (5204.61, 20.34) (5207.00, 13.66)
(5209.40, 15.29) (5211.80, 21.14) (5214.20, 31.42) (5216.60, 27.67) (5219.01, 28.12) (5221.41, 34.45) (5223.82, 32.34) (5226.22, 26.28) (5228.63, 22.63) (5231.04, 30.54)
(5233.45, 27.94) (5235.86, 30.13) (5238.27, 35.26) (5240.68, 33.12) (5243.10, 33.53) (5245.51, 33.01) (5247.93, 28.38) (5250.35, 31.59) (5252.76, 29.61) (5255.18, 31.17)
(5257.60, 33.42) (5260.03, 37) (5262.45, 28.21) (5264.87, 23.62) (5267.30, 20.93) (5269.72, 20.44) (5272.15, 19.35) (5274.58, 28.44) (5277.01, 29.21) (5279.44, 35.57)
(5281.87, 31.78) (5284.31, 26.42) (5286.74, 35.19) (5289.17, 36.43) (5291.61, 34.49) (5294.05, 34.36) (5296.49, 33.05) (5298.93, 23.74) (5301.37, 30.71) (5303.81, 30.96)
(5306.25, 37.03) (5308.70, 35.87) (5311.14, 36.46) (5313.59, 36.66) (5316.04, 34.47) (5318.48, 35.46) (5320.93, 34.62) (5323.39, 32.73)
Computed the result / 1.38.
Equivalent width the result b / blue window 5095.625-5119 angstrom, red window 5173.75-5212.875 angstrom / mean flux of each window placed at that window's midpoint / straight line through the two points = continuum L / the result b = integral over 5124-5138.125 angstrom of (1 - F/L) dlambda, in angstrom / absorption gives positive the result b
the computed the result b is -0.1 angstrom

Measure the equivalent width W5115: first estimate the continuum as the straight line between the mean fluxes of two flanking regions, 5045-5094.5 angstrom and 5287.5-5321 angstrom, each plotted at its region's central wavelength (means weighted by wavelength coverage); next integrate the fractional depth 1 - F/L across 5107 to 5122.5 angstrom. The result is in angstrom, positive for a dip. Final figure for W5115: 2.1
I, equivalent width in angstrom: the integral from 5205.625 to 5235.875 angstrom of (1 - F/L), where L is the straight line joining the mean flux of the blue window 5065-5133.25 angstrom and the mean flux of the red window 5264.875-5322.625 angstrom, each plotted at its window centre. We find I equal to 2.2 angstrom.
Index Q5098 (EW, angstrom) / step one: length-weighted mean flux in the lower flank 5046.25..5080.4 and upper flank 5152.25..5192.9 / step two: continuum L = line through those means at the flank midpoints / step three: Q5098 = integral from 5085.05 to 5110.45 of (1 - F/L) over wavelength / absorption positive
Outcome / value -0.5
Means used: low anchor 24.9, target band 23.6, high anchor 19.2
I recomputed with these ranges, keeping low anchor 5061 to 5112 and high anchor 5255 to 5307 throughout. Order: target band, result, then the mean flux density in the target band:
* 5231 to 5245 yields -1.6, 31.9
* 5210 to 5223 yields -0.1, 28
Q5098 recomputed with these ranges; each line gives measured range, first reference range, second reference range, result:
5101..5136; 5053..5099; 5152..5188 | -0.8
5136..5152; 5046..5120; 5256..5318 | 2.1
